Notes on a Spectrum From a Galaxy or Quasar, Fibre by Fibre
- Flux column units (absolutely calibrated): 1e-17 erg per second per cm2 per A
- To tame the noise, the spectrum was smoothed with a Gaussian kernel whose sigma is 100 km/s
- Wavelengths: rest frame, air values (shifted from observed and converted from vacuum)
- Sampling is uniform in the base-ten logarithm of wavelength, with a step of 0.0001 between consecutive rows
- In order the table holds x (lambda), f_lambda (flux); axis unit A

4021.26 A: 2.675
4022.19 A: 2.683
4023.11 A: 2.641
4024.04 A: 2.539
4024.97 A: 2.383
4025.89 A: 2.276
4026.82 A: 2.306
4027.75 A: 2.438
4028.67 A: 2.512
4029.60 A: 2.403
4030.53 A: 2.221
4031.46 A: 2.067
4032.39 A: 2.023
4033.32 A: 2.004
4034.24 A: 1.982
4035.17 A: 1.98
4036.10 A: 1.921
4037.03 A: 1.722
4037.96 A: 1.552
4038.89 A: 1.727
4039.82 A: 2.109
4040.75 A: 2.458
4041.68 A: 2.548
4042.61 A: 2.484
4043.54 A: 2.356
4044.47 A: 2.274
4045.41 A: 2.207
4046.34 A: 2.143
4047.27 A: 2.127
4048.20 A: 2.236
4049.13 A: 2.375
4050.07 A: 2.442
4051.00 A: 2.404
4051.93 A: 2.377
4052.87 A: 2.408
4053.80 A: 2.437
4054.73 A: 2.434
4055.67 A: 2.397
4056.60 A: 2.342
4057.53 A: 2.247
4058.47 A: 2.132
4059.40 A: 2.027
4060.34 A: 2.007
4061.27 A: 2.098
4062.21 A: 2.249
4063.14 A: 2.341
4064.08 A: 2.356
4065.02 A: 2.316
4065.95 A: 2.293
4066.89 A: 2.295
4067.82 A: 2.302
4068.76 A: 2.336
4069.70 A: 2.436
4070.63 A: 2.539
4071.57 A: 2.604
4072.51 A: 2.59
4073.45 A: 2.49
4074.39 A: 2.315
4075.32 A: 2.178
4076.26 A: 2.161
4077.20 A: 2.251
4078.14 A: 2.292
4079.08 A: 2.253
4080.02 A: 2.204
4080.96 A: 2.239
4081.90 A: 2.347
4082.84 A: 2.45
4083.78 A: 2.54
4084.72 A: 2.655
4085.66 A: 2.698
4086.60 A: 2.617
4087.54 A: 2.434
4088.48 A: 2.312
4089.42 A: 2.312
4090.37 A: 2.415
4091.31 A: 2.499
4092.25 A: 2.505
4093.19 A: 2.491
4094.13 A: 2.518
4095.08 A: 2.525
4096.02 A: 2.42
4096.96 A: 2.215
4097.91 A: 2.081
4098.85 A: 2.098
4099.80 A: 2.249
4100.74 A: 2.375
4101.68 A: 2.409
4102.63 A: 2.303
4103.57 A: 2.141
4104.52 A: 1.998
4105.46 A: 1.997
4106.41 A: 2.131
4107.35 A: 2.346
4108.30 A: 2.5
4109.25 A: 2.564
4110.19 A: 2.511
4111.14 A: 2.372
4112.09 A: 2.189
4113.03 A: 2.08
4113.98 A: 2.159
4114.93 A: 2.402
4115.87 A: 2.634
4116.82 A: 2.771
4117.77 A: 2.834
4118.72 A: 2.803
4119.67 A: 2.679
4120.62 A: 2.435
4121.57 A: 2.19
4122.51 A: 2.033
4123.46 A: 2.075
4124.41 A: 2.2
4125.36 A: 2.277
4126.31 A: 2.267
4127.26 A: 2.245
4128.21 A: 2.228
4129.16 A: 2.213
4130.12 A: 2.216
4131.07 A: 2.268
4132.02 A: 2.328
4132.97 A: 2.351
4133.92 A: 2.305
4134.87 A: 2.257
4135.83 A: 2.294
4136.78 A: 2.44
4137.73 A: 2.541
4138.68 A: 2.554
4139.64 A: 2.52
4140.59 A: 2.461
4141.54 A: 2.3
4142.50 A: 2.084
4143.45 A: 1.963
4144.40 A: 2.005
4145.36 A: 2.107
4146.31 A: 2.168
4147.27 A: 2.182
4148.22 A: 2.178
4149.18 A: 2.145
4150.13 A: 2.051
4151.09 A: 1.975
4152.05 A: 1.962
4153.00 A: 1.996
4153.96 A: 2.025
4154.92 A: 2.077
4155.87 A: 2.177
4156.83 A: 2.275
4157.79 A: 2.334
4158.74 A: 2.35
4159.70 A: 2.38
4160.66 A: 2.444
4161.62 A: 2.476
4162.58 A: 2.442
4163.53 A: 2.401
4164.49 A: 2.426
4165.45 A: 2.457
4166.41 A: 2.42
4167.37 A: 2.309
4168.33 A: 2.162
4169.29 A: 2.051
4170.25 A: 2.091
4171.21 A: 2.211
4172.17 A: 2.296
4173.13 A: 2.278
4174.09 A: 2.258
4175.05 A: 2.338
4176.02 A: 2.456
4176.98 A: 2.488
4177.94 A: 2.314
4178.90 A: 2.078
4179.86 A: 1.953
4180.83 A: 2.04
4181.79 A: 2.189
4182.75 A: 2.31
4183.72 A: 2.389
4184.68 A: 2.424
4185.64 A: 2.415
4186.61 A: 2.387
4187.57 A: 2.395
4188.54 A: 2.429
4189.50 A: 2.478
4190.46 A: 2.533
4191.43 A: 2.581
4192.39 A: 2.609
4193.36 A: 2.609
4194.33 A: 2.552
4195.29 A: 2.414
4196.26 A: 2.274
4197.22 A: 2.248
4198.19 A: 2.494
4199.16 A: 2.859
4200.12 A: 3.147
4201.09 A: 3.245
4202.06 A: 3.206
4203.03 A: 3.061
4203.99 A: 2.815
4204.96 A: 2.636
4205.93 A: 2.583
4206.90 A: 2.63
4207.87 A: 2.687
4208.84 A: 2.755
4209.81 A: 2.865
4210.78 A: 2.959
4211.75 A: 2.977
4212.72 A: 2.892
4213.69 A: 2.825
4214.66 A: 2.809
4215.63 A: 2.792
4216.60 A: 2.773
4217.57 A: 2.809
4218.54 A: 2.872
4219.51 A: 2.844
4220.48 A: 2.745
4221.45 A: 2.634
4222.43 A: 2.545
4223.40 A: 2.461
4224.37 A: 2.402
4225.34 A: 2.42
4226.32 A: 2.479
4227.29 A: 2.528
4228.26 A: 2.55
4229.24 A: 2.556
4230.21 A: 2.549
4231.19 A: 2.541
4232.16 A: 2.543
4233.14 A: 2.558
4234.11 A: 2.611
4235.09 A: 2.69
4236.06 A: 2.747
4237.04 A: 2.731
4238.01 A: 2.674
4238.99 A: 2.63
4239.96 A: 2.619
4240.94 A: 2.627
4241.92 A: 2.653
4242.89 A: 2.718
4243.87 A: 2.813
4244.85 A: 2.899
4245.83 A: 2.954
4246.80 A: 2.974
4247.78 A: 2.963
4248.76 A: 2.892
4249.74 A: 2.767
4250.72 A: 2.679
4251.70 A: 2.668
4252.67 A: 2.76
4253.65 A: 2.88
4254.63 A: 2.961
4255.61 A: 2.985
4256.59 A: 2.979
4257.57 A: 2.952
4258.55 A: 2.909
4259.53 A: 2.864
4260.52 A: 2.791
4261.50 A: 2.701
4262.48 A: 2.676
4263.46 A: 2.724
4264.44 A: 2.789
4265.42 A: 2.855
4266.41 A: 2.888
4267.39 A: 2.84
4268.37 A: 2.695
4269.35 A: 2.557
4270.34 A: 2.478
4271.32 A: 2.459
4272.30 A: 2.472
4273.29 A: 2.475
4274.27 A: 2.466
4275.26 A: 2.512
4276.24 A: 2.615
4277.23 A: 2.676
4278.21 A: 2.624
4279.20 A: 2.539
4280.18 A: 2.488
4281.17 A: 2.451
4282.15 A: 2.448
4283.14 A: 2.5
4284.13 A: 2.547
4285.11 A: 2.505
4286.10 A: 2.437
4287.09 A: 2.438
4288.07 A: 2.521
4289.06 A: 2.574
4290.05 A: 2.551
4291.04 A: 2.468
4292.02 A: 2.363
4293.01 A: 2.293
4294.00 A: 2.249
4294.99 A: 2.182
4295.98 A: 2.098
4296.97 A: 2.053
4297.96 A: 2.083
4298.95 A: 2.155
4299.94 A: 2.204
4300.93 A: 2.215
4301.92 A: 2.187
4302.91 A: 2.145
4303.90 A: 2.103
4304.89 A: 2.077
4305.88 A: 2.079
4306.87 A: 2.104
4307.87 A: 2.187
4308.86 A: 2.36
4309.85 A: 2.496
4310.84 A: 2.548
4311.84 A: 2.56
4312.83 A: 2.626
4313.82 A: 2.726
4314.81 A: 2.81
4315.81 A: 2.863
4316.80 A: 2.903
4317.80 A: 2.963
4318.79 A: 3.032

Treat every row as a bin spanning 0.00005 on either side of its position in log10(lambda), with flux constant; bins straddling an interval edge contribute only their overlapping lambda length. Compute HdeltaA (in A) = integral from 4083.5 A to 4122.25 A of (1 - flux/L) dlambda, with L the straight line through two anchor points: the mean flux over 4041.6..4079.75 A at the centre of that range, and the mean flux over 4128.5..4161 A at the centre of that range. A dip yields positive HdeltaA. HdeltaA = -2.1 A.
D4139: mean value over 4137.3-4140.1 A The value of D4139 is 2.53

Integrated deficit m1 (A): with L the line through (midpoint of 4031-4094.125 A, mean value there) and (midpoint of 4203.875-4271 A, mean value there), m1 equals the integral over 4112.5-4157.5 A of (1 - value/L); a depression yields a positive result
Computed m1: 3.7 A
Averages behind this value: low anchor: 2.29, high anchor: 2.73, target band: 2.27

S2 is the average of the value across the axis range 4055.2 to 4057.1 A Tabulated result 2.37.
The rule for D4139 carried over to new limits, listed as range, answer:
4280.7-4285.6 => 2.49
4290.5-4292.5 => 2.43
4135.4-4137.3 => 2.38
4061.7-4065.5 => 2.31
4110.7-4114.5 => 2.2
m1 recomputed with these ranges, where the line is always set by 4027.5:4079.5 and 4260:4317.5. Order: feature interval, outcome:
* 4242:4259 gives -2.96 A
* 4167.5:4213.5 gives -2.51 A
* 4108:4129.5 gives -0.58 A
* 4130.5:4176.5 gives 1.67 A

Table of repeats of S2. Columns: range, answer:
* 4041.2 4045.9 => 2.37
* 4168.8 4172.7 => 2.16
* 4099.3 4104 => 2.3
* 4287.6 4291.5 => 2.52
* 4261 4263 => 2.7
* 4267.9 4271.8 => 2.55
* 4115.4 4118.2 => 2.74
